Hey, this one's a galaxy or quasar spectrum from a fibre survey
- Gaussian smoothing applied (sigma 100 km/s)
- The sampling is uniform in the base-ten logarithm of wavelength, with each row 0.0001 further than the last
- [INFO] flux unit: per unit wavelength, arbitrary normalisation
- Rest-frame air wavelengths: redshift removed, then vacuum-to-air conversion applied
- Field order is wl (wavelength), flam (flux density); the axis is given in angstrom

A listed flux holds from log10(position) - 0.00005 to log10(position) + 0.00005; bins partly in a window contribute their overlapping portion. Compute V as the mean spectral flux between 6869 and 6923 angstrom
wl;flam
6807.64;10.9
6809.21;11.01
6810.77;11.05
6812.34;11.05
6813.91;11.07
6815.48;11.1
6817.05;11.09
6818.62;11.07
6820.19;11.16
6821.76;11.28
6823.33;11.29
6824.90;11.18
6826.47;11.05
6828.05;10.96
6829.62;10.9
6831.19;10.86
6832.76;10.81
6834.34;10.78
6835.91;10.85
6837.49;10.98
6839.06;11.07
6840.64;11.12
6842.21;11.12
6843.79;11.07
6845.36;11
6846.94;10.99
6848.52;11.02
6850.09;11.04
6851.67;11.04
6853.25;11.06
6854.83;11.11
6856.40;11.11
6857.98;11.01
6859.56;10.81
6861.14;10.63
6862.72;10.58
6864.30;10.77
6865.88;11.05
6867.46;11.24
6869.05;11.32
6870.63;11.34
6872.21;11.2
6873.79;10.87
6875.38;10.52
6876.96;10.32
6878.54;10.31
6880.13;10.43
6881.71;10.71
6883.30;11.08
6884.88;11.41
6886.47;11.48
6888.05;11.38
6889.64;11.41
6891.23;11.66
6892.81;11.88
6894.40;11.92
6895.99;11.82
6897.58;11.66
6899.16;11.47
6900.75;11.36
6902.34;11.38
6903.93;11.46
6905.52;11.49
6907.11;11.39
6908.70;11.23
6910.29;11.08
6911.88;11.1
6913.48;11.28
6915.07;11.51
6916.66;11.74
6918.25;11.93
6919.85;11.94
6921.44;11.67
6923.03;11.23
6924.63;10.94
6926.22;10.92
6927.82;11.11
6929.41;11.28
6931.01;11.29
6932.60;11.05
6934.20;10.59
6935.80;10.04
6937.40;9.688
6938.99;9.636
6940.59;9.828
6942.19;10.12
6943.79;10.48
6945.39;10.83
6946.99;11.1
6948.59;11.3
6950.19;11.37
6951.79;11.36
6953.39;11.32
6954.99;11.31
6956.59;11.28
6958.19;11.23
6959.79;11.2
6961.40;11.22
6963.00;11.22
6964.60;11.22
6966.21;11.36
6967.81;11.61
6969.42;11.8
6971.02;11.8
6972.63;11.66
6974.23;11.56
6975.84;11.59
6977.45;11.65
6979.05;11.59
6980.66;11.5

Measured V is 11.3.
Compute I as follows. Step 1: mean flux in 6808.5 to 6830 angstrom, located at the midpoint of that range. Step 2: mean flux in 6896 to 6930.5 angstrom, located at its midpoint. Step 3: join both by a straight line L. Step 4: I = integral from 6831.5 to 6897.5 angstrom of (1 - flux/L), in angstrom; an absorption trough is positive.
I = 1.05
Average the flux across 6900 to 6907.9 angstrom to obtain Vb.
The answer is 11.4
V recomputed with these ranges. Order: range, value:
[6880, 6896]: 11.4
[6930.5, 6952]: 10.6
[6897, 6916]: 11.4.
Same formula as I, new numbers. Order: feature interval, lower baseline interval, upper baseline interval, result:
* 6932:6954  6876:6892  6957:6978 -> 1.40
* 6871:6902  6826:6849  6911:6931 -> 0.00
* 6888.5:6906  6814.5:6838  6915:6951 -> -1.01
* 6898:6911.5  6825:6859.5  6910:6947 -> -0.51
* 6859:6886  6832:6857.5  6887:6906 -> 1.07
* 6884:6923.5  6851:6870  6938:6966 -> -2.00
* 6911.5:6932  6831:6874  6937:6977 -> -0.58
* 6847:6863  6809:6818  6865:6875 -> 0.23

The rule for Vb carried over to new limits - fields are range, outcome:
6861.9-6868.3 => 10.9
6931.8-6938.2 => 10.3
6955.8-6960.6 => 11.2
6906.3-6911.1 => 11.2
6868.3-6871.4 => 11.3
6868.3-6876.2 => 11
